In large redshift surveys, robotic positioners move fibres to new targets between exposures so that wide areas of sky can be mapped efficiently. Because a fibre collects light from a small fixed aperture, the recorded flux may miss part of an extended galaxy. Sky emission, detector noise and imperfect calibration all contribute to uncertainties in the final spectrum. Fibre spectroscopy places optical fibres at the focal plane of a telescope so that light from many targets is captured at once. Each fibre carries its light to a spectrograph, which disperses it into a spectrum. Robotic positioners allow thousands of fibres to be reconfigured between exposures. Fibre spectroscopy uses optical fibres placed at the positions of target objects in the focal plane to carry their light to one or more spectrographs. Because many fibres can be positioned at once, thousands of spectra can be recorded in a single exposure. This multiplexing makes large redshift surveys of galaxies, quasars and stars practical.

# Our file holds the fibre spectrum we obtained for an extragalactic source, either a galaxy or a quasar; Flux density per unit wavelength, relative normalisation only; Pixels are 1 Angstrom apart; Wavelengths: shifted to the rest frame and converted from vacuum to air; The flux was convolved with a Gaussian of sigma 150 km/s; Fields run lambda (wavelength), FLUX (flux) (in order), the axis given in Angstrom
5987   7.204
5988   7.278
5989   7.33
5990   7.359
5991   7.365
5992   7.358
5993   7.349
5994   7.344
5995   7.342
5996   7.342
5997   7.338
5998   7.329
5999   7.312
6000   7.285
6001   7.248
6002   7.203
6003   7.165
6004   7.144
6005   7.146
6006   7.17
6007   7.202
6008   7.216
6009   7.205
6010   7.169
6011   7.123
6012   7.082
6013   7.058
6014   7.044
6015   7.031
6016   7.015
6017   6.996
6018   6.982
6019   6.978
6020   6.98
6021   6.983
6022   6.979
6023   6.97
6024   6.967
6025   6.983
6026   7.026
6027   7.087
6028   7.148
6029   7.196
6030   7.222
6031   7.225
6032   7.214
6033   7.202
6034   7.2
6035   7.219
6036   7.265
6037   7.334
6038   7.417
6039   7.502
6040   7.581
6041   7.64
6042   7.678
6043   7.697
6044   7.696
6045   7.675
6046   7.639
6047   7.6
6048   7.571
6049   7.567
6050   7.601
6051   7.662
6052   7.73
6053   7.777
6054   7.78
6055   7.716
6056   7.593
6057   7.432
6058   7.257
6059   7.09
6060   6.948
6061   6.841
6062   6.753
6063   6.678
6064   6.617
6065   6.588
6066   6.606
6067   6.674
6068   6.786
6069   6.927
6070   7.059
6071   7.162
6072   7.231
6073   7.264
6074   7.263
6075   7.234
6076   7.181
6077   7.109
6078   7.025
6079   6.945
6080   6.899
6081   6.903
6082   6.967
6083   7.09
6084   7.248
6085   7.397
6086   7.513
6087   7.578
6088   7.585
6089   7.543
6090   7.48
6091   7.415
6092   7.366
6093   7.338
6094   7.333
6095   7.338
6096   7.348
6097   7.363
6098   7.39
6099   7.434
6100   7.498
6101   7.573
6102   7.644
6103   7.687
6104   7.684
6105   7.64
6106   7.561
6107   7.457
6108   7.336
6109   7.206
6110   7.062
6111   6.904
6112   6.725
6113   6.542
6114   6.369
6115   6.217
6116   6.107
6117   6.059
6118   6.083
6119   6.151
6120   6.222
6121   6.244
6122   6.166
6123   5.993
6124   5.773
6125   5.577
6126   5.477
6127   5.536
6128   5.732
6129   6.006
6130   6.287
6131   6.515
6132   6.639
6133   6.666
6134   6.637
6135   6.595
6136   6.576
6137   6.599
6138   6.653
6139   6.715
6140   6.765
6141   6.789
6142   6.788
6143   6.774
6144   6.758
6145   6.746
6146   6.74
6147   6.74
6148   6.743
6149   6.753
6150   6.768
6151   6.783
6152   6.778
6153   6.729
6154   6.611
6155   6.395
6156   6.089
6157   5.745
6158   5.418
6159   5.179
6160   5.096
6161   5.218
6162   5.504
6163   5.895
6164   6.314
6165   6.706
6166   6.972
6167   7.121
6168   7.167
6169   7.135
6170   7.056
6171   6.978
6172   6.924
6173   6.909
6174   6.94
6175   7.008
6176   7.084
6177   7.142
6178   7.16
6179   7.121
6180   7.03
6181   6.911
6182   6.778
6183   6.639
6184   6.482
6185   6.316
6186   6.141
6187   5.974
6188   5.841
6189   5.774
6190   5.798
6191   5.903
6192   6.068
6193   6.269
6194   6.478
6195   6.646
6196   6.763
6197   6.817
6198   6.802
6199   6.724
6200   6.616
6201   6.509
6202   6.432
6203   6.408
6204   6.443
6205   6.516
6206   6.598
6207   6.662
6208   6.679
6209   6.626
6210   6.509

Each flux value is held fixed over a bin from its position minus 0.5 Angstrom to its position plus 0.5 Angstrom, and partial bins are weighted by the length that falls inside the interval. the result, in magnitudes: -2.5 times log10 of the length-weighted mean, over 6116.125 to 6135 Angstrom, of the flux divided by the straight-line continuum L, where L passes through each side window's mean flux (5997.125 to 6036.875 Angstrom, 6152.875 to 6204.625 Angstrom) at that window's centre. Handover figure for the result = 0.10 mag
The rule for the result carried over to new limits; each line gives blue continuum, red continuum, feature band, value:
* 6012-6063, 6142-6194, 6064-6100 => -0.03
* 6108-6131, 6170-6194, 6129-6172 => -0.02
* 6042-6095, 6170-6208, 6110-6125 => 0.12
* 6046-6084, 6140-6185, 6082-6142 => 0.01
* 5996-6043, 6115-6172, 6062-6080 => -0.02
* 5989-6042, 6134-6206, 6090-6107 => -0.10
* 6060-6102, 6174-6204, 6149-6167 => 0.09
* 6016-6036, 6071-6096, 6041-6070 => -0.02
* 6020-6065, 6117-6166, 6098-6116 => -0.08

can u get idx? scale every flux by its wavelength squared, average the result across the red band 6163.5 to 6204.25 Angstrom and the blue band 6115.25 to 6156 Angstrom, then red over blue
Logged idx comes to 1.05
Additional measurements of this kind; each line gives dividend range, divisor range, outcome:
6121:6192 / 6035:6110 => 0.90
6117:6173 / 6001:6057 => 0.91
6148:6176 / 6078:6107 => 0.90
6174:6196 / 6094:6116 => 0.93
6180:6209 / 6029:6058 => 0.90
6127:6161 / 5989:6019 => 0.93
